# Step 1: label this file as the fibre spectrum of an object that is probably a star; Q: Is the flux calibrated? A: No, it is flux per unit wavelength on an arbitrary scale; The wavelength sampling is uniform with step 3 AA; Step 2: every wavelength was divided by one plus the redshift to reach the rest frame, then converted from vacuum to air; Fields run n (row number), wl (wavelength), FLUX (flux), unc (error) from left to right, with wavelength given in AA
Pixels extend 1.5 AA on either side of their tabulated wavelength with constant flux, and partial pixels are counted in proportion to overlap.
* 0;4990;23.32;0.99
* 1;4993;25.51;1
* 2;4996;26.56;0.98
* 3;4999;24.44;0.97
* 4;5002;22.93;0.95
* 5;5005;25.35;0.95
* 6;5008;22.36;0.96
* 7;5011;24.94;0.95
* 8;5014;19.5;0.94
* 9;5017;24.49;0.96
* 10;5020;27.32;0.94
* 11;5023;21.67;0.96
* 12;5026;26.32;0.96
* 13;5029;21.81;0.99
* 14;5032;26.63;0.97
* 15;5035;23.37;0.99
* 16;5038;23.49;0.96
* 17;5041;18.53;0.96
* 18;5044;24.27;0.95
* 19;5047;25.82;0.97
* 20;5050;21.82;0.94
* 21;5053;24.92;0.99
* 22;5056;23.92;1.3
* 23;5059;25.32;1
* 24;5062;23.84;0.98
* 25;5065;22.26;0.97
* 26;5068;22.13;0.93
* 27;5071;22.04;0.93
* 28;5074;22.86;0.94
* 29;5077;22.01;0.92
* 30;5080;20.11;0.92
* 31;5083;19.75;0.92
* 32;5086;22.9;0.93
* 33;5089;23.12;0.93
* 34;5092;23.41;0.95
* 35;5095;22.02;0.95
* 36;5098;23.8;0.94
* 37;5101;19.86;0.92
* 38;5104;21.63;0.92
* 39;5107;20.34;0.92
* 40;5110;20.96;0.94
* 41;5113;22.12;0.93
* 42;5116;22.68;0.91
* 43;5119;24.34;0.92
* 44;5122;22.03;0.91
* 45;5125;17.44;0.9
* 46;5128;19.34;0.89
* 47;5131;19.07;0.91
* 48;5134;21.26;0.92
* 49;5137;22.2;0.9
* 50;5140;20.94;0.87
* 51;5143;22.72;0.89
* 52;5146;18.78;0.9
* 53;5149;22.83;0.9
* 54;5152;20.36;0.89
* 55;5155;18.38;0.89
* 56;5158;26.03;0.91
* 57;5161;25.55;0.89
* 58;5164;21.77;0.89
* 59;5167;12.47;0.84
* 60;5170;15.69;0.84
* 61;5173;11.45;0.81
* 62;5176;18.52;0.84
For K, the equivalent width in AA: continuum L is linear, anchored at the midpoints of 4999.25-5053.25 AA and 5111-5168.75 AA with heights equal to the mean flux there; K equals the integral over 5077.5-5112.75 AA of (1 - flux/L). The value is 0.6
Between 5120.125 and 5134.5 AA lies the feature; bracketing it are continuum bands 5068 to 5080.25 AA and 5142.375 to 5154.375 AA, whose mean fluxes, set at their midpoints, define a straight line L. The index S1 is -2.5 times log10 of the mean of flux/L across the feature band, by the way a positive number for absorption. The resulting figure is 0.07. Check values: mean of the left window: 22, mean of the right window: 20.9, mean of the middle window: 19.8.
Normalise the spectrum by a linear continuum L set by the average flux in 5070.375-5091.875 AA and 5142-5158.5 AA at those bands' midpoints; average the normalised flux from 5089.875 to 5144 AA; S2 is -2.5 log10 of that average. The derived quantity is 0.00 mag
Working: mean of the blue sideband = 21.9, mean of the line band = 21.5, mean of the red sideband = 21.2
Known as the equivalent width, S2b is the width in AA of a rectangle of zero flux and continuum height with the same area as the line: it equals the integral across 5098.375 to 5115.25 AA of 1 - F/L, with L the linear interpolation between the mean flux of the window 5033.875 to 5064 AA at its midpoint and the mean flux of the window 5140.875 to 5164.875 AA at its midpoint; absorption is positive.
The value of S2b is 1.1 AA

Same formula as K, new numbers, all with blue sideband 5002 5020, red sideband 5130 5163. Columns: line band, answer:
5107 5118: 0.2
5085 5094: -0.2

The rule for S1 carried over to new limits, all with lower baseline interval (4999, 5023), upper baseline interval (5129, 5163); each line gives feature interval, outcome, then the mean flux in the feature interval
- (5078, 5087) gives 0.09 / 20.9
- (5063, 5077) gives 0.02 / 22.3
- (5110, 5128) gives 0.03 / 21.5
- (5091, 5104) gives 0.01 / 22.2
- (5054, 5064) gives -0.06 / 24.3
